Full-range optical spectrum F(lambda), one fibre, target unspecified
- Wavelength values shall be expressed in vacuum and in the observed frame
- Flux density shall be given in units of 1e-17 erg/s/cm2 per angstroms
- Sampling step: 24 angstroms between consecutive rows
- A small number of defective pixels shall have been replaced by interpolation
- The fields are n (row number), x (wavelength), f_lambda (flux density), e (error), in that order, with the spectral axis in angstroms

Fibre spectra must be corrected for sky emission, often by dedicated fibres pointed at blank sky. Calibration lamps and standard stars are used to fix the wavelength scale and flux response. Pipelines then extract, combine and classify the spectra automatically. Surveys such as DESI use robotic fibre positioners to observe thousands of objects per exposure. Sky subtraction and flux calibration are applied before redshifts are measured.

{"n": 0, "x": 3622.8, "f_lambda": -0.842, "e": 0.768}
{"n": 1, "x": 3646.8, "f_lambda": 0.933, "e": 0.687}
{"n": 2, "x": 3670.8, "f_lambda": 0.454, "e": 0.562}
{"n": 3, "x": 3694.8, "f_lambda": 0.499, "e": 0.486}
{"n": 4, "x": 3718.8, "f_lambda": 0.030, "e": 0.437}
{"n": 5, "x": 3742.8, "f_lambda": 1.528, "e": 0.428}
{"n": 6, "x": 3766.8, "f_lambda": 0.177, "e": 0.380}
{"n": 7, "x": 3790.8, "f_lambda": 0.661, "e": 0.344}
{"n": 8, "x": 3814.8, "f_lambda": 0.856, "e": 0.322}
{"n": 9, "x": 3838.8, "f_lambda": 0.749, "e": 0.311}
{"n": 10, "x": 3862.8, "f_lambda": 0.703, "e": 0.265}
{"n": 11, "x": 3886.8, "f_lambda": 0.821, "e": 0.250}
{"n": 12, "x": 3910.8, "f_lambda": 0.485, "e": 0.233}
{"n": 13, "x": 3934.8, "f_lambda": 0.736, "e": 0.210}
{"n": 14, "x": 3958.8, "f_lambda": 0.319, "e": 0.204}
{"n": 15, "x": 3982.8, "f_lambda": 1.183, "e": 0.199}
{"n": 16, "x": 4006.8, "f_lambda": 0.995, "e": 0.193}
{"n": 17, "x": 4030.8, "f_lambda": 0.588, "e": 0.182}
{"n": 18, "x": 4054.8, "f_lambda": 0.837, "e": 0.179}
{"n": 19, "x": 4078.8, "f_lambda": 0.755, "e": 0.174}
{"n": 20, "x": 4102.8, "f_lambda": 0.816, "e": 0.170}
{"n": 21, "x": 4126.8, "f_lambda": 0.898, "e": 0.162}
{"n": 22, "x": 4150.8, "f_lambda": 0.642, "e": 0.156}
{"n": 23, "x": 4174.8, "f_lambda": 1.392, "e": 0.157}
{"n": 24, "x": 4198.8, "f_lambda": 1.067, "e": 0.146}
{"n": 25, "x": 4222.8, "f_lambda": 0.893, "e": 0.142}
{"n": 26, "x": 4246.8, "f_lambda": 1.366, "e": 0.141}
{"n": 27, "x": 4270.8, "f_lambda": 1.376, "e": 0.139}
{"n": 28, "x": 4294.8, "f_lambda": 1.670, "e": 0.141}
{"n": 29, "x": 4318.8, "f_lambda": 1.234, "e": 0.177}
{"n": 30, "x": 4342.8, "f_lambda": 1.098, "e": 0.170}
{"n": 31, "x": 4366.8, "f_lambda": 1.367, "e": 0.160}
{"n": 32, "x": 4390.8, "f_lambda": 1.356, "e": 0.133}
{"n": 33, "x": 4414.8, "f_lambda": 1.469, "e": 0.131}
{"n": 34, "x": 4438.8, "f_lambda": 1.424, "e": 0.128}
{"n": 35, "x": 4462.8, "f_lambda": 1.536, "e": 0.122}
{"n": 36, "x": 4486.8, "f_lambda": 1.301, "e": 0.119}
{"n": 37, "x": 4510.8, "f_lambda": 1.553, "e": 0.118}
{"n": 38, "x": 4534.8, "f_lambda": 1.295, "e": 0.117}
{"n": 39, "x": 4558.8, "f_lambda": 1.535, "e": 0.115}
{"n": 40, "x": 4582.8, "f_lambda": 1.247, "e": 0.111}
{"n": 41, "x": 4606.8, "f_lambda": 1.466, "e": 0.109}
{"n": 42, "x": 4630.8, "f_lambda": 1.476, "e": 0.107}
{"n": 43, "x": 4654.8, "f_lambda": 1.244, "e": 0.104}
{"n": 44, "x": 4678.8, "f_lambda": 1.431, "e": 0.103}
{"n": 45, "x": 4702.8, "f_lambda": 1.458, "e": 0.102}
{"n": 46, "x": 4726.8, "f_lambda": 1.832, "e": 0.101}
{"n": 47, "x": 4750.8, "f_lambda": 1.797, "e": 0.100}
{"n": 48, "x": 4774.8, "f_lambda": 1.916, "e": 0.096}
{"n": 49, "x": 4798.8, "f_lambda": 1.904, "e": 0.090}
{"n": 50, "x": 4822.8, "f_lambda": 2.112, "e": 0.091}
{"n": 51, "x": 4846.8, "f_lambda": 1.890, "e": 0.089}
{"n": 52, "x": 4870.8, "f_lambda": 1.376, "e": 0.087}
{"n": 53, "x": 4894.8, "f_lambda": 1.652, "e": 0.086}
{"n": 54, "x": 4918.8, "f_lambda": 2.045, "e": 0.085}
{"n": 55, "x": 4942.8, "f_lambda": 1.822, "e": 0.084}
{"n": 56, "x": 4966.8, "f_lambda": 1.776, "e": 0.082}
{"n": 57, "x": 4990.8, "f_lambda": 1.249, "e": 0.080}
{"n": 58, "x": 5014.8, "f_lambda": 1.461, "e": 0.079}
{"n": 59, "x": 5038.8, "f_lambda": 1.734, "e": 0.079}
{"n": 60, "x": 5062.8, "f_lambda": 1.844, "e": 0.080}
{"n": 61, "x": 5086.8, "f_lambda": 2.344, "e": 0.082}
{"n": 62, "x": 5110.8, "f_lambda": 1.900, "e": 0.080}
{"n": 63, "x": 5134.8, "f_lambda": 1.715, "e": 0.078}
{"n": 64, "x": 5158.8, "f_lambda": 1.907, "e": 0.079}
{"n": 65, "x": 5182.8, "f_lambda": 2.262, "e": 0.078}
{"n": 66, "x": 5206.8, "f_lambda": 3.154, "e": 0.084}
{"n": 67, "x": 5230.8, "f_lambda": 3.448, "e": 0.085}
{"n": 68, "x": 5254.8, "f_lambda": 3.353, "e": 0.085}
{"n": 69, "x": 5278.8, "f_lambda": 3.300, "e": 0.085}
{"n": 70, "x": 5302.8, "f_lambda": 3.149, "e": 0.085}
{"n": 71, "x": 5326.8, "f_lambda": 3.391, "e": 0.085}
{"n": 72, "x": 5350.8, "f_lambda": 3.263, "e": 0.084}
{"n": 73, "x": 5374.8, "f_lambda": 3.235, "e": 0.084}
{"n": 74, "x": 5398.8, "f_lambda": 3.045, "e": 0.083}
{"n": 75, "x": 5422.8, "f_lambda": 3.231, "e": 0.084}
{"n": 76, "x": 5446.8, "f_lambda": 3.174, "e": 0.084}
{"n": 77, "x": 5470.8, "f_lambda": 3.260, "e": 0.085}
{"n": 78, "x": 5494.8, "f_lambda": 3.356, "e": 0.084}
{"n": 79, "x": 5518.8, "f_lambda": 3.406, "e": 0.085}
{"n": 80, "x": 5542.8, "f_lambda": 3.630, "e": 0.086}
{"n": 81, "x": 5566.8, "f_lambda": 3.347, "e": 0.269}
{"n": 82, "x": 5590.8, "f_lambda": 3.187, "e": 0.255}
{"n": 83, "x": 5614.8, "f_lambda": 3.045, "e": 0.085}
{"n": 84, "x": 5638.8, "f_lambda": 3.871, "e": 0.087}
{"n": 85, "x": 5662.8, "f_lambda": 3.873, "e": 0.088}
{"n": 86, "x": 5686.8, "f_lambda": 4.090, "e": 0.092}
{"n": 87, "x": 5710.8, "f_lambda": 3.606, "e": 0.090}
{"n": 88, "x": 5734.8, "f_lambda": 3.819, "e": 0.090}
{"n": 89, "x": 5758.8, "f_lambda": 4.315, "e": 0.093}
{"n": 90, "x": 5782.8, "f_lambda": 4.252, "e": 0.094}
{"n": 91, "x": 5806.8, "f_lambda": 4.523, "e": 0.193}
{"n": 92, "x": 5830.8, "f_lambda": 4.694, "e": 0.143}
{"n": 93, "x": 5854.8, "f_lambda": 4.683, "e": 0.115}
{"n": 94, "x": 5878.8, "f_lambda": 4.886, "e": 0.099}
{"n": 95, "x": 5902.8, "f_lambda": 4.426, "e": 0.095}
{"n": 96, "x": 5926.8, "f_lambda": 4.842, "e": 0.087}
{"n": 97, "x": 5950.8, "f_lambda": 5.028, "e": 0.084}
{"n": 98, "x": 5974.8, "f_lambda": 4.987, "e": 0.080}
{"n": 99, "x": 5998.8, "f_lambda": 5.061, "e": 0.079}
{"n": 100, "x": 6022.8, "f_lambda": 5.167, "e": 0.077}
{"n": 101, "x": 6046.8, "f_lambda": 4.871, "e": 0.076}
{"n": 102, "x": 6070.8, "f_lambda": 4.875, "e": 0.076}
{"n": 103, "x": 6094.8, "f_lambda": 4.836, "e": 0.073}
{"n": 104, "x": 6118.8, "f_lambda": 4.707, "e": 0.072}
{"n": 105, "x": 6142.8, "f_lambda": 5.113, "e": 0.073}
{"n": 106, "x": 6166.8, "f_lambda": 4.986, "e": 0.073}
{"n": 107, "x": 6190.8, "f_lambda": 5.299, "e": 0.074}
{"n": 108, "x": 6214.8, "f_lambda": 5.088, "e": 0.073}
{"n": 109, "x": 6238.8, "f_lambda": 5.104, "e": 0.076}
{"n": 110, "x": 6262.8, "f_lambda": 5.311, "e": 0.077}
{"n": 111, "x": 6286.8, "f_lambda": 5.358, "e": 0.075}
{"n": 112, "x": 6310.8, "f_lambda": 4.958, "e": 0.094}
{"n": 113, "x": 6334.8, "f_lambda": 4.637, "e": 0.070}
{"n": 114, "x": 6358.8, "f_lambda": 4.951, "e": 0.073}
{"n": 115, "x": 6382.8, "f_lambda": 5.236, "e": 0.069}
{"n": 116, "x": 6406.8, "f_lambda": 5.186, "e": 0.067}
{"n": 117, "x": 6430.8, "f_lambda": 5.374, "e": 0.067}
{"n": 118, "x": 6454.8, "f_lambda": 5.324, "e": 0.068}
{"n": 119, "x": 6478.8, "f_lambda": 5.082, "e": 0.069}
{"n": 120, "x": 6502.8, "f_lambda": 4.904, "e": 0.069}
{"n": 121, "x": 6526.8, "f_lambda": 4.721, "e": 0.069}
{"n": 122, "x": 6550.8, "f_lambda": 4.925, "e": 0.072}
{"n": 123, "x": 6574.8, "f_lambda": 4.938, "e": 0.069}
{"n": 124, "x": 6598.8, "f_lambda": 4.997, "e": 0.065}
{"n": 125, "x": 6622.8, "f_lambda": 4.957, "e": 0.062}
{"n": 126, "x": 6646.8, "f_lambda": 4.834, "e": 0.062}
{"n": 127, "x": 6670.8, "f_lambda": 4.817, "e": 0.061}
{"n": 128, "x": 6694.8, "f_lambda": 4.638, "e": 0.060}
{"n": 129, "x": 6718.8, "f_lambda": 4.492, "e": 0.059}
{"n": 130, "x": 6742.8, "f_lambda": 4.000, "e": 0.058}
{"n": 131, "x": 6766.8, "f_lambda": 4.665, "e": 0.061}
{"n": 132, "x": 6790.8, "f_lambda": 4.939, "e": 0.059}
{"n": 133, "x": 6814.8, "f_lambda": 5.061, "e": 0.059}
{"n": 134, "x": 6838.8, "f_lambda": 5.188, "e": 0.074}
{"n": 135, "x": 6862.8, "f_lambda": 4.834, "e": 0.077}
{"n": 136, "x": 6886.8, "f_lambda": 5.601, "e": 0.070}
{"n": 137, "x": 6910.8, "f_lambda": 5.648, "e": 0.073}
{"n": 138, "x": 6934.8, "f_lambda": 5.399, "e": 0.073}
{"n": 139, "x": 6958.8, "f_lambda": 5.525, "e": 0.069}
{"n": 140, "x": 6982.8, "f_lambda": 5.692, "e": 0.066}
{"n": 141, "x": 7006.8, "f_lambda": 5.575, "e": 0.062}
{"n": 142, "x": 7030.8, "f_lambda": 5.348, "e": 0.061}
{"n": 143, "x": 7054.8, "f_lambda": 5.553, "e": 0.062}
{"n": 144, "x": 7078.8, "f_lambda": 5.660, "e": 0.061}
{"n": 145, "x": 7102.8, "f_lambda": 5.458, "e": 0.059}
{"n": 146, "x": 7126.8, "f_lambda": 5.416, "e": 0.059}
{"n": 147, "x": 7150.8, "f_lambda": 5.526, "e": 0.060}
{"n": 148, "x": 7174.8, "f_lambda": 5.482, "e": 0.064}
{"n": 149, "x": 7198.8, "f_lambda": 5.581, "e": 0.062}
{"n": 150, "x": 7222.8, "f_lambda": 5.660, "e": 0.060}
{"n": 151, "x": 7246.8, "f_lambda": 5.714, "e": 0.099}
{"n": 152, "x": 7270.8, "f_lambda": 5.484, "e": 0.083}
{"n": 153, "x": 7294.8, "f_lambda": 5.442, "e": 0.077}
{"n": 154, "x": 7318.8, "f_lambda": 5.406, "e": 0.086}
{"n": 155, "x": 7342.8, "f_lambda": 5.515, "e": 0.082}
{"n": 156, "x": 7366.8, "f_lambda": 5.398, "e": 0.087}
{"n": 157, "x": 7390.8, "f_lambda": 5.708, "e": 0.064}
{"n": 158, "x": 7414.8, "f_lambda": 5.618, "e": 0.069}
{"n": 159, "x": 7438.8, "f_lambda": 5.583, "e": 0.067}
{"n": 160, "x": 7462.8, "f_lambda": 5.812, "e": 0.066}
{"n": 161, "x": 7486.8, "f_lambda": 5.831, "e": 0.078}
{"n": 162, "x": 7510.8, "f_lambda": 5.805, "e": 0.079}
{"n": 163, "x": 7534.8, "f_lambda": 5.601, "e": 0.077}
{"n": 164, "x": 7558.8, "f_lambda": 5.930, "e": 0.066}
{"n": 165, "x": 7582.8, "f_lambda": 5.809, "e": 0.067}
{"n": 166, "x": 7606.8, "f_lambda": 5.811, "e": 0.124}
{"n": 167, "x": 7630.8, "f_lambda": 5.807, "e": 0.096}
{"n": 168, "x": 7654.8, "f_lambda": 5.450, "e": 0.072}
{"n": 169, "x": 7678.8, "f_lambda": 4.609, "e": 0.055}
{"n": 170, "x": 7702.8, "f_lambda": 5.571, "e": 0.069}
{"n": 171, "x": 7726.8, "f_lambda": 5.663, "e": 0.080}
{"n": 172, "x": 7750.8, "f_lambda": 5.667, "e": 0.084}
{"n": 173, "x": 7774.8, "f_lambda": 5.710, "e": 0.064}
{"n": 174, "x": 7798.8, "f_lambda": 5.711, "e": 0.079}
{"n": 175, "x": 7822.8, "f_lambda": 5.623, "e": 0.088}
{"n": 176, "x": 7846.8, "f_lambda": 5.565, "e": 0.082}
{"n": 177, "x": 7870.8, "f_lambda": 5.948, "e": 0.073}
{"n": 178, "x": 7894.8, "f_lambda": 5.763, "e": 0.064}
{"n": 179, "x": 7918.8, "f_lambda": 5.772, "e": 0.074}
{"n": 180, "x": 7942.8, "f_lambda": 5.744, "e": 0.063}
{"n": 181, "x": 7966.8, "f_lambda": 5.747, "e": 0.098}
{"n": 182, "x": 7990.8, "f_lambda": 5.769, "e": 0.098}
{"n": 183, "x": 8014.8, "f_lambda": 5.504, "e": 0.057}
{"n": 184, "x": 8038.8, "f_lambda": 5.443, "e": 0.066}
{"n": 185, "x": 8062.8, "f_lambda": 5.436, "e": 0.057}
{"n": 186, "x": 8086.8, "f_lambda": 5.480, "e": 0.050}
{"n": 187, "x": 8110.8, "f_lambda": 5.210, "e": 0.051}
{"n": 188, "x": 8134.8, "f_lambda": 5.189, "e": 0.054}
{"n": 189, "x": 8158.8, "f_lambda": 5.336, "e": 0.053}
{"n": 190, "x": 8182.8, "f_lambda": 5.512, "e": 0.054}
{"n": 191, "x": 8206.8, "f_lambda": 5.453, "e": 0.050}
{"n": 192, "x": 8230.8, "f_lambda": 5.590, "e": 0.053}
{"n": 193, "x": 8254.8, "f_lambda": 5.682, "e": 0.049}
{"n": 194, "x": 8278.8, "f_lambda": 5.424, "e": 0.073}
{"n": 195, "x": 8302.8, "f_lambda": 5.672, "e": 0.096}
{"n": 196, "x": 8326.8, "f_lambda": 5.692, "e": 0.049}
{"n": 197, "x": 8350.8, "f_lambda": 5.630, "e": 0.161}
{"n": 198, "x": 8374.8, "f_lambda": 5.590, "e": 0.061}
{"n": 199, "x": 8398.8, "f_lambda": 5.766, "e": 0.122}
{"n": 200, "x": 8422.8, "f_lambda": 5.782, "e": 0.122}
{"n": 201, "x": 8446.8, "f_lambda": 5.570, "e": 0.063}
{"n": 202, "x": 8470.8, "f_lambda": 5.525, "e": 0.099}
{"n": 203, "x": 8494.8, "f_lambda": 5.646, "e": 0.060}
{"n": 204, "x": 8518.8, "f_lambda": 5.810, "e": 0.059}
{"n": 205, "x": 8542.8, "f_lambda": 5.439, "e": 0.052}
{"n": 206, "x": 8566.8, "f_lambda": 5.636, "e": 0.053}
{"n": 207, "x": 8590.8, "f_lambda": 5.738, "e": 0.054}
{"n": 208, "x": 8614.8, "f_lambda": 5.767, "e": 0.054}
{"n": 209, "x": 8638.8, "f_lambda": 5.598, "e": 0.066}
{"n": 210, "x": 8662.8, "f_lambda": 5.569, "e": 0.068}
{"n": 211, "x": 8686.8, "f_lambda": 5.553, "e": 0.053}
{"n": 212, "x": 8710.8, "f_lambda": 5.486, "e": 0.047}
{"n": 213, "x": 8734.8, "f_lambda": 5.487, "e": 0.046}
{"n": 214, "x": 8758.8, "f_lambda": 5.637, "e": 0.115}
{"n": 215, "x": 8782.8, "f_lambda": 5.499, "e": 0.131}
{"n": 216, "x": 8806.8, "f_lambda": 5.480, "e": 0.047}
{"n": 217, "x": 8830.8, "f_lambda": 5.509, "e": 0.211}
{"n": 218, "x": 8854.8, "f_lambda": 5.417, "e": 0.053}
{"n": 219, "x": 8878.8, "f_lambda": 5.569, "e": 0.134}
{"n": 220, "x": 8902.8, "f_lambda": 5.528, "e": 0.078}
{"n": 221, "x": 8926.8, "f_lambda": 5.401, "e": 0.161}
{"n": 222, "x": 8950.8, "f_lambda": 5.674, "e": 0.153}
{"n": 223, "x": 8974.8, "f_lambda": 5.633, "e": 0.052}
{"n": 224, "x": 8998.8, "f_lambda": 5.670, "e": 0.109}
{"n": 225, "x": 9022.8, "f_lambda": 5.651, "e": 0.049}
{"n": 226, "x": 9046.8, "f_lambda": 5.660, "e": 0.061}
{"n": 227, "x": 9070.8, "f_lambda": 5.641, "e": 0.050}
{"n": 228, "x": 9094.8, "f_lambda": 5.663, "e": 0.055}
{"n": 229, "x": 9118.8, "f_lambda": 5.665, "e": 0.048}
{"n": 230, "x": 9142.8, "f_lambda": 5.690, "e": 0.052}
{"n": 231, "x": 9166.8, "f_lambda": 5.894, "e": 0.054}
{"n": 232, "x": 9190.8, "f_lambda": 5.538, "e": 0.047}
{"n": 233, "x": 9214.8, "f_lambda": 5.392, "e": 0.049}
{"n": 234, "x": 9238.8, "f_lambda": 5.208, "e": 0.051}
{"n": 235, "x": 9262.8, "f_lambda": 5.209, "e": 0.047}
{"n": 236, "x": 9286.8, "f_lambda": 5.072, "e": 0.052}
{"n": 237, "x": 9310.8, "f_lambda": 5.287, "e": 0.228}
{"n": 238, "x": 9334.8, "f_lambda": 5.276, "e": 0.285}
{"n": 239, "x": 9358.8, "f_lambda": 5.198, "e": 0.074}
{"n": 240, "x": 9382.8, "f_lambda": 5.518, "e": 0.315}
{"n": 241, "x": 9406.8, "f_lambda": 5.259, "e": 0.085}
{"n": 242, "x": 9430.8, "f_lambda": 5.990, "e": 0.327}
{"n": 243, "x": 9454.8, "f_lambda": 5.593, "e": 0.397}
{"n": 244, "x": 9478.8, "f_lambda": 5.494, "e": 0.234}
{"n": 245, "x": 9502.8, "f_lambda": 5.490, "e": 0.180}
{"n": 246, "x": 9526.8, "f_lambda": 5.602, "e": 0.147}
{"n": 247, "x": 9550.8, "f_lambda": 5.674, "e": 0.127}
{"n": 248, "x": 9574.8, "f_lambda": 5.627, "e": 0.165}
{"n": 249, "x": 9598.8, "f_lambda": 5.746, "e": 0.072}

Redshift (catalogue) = 0.302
